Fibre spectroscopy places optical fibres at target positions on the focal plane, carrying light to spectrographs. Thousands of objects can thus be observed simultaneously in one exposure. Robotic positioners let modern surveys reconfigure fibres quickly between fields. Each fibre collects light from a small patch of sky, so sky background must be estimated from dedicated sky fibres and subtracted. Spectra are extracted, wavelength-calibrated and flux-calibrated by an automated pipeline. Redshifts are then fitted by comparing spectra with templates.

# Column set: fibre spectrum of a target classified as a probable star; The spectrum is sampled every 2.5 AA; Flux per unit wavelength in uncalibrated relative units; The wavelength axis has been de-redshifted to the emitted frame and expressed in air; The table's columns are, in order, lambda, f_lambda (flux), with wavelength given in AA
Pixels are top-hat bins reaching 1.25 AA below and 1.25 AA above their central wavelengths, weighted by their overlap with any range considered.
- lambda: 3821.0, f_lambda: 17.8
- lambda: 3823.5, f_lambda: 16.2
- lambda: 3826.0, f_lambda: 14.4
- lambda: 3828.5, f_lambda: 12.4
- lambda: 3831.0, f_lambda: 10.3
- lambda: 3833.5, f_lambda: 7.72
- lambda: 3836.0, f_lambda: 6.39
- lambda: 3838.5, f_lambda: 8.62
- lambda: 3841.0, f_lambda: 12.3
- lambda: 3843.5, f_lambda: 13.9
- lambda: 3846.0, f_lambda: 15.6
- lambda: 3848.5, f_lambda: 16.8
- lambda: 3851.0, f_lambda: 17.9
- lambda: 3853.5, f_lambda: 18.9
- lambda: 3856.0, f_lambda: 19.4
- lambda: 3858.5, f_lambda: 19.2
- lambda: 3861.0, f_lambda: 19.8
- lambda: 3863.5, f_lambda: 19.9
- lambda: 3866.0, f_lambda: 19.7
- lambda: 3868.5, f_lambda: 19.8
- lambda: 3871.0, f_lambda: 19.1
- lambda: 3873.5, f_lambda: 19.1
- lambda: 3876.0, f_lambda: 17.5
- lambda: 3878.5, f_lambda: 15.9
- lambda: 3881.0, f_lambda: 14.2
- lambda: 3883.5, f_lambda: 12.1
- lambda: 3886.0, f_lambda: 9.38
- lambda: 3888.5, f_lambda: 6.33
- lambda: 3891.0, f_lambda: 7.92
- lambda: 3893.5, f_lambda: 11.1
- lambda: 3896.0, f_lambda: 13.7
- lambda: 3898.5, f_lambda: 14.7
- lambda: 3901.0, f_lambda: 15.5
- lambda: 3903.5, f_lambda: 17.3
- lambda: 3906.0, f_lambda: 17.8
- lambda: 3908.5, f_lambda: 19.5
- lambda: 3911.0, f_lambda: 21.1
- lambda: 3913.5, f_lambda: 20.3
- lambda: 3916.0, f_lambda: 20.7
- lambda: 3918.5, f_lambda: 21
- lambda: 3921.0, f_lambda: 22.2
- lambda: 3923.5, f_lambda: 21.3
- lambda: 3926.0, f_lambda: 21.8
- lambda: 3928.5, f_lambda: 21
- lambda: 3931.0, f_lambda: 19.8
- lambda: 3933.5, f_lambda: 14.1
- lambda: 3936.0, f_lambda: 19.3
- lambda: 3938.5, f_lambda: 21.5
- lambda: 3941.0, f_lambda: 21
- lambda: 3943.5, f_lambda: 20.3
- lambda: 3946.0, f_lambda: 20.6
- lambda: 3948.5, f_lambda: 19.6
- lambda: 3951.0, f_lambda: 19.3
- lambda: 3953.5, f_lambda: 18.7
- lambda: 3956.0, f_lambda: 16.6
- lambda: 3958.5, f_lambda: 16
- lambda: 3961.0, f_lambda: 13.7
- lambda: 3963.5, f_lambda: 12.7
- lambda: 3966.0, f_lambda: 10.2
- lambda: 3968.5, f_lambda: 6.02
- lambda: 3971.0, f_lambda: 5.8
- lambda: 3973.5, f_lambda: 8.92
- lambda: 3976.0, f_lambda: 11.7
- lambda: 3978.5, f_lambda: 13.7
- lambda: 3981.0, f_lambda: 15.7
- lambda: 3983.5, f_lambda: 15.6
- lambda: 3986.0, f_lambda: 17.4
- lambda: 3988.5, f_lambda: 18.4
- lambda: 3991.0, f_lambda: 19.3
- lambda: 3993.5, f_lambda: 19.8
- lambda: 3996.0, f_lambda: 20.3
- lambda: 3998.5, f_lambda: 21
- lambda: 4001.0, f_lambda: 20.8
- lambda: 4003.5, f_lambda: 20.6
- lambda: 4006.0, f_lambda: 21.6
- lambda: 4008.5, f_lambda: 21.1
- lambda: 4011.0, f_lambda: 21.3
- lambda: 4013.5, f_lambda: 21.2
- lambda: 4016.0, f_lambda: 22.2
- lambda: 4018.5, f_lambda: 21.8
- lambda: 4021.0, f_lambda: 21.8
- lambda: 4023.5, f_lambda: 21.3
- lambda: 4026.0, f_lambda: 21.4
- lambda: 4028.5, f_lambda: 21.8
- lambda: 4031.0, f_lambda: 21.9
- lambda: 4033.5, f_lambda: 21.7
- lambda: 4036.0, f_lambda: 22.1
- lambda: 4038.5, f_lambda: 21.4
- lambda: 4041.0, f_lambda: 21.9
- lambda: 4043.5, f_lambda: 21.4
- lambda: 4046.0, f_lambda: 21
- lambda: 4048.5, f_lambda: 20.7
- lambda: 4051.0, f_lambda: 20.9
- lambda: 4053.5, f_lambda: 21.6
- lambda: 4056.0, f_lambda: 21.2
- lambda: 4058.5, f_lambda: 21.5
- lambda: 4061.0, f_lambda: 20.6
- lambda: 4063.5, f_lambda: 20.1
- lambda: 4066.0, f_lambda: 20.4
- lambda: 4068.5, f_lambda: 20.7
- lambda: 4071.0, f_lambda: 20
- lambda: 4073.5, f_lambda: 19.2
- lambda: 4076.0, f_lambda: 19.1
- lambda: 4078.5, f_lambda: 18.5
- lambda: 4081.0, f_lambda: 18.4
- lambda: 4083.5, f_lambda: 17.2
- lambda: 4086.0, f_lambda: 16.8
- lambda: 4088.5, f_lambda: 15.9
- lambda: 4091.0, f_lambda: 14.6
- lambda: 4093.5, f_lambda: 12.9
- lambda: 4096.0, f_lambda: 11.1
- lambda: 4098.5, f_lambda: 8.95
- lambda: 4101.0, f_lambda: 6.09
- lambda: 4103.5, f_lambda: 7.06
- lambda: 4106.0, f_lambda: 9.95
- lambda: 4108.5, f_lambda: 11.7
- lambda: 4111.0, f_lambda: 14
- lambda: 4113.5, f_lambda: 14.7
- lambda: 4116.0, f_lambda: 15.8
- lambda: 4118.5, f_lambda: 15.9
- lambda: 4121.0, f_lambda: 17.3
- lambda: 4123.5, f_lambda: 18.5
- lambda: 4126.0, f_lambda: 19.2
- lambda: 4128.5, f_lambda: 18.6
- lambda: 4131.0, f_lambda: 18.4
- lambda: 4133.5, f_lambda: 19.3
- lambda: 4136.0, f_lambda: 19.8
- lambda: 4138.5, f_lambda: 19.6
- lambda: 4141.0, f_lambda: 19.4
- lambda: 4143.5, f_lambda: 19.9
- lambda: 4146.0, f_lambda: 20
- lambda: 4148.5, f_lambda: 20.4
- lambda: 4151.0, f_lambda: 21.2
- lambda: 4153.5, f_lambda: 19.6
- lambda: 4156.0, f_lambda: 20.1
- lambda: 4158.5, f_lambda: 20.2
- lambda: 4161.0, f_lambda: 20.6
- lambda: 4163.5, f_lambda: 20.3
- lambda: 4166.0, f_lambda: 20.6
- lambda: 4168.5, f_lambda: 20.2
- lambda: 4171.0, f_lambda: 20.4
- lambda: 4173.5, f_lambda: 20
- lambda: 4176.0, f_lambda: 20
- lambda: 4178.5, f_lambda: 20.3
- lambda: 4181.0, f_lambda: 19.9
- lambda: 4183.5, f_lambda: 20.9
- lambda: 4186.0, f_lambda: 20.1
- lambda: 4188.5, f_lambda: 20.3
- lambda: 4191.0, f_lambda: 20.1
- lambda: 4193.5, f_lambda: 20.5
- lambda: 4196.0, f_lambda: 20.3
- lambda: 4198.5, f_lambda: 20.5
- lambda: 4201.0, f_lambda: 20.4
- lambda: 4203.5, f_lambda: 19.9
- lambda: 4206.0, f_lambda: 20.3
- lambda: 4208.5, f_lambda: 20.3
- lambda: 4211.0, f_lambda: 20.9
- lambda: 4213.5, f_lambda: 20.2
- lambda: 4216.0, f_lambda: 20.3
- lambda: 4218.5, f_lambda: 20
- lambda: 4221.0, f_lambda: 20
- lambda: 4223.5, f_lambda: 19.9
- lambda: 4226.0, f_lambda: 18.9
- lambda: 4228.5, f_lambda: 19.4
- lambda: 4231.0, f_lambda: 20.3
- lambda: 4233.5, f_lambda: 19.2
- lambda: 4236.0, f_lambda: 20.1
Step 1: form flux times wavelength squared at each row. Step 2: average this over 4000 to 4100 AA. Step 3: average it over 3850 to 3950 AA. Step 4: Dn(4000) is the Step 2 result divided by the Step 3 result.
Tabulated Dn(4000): 1.19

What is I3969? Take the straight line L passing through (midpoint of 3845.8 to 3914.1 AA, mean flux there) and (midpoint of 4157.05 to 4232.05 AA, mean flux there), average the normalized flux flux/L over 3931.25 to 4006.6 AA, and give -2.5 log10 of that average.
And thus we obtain 0.05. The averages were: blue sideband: 16.4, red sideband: 20.2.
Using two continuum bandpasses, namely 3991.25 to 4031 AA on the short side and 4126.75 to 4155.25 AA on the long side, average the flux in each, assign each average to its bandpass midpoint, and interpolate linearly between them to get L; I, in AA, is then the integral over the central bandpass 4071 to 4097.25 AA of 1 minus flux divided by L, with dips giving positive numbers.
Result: 4.89 AA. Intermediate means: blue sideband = 21.2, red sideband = 19.7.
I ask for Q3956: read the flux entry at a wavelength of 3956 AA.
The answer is 16.6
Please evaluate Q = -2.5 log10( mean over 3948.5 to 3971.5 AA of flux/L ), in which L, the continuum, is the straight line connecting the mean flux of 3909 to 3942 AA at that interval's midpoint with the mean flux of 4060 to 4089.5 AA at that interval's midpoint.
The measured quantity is 0.40 mag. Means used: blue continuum 20.4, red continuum 18.9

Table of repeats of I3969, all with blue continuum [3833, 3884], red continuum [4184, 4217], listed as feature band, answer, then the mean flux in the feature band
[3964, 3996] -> 0.27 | 13.8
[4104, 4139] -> 0.18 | 16.4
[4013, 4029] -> -0.20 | 21.7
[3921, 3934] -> -0.19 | 20.2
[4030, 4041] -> -0.19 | 21.8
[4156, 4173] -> -0.03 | 20.3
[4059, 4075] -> -0.09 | 20.2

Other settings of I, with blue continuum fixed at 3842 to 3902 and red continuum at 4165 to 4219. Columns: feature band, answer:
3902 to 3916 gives -2.6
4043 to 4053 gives -1.5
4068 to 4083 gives -0.4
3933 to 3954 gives -3.6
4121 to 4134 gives 0.5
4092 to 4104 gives 6.0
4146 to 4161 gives -0.4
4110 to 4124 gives 2.4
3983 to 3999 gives -1.3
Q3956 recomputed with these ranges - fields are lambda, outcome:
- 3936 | 19.3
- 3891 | 7.92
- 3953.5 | 18.7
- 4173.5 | 20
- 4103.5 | 7.06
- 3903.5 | 17.3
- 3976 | 11.7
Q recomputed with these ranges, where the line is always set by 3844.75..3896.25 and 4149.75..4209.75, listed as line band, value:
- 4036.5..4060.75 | -0.16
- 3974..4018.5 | -0.07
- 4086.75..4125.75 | 0.41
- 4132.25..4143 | 0.01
